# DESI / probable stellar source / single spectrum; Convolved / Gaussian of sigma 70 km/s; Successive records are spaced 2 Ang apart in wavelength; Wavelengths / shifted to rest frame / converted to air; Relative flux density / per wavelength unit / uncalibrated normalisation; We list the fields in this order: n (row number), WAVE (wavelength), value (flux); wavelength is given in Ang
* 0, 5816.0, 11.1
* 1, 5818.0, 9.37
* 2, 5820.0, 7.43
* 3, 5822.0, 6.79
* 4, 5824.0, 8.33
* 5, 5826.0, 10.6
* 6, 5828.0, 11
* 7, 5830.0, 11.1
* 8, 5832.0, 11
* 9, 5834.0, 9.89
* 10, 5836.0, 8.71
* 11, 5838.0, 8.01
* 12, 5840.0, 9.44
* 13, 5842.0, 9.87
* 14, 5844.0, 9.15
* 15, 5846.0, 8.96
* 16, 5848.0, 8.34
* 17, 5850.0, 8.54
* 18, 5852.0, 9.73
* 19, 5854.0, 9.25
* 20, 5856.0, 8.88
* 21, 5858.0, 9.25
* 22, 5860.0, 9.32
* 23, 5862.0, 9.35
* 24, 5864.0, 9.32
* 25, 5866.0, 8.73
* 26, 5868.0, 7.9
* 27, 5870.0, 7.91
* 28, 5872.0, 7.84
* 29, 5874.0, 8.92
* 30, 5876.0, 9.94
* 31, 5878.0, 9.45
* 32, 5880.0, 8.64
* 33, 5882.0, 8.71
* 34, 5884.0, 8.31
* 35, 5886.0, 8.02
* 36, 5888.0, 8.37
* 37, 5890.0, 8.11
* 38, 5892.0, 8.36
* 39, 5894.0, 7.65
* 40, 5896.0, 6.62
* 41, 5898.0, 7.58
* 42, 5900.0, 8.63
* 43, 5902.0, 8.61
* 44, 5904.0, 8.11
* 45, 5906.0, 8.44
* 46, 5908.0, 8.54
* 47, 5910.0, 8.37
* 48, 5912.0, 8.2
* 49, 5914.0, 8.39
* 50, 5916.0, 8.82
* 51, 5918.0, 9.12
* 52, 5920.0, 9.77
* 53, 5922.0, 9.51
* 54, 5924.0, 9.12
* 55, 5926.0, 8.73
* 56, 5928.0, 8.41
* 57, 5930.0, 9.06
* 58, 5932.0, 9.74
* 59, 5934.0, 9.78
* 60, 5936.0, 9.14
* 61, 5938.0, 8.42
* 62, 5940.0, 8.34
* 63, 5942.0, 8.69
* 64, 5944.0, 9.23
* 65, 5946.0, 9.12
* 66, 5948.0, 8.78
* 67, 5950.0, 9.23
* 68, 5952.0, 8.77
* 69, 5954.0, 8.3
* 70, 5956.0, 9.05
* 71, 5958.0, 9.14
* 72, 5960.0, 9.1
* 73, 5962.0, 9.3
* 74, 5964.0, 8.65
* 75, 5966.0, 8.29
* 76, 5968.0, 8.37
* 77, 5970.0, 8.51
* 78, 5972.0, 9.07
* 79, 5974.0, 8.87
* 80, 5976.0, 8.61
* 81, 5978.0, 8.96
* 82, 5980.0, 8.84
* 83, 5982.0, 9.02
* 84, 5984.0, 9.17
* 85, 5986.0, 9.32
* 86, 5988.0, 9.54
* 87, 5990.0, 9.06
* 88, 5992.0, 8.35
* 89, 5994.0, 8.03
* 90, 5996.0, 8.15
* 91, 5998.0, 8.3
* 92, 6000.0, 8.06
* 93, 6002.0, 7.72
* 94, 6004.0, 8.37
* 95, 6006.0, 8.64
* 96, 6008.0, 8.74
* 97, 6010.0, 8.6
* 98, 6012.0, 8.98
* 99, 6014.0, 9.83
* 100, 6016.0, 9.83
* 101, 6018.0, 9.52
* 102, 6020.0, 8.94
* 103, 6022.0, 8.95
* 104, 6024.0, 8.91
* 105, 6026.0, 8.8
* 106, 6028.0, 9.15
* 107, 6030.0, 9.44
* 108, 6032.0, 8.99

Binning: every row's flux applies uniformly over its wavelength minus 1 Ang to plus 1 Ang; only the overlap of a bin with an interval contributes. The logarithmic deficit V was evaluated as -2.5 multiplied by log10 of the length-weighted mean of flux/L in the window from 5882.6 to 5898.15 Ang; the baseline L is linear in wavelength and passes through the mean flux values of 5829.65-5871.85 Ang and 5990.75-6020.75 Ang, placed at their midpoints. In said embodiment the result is 0.14 mag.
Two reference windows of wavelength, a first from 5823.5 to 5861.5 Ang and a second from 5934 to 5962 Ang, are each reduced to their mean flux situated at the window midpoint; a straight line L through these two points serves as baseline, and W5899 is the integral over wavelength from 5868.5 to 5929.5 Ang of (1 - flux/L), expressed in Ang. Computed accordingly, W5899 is 4.38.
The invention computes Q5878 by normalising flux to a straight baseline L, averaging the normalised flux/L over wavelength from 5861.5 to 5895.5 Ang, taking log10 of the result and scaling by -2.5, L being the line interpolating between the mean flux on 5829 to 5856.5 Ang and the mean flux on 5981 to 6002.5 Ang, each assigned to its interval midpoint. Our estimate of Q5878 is 0.08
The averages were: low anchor 9.36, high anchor 8.63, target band 8.52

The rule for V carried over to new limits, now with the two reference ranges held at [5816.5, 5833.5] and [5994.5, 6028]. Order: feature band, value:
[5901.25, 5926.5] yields 0.049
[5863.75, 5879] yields 0.073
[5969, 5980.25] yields 0.013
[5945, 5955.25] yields 0.021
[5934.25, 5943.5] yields 0.035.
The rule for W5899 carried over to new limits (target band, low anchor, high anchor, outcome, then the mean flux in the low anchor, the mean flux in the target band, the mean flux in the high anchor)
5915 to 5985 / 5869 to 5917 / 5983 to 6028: -2.9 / 8.36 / 8.94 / 8.82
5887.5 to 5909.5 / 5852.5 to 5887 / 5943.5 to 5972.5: 1.8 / 8.82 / 8.09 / 8.85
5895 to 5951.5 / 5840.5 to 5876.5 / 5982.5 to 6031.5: 1.1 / 8.95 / 8.73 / 8.85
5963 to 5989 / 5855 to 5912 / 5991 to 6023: -0.7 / 8.49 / 8.86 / 8.69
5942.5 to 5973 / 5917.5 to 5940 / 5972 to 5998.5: 0.4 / 9.13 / 8.86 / 8.81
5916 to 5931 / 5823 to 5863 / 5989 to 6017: -0.1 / 9.44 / 9.08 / 8.62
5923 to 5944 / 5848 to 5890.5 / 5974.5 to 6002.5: -0.6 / 8.78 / 8.96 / 8.67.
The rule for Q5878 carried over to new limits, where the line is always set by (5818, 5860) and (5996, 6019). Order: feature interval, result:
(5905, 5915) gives 0.08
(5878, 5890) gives 0.08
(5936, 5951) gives 0.01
